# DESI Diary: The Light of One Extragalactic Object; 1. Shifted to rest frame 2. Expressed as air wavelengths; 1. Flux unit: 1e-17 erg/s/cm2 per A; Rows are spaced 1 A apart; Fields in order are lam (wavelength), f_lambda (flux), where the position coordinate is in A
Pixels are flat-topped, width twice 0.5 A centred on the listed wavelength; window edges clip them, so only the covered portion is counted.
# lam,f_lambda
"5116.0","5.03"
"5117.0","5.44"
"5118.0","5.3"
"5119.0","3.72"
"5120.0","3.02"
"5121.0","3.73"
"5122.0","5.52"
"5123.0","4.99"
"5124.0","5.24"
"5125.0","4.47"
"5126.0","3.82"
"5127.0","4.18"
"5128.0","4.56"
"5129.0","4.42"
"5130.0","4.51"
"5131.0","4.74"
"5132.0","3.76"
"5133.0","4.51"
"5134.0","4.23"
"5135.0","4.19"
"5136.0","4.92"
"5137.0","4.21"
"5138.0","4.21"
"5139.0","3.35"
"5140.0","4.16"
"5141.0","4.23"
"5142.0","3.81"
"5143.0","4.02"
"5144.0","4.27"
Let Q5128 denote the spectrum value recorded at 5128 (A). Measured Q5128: 4.56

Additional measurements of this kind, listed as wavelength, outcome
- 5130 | 4.51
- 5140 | 4.16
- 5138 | 4.21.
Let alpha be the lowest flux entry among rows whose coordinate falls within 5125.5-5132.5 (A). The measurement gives 3.76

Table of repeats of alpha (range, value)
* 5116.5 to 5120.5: 3.02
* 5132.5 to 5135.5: 4.19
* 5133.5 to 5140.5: 3.35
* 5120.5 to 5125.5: 3.73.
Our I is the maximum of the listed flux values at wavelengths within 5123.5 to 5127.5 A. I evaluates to 5.24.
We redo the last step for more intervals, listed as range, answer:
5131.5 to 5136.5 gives 4.92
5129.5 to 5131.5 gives 4.74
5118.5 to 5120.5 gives 3.72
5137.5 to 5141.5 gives 4.23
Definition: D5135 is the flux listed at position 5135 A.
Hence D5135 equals 4.19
